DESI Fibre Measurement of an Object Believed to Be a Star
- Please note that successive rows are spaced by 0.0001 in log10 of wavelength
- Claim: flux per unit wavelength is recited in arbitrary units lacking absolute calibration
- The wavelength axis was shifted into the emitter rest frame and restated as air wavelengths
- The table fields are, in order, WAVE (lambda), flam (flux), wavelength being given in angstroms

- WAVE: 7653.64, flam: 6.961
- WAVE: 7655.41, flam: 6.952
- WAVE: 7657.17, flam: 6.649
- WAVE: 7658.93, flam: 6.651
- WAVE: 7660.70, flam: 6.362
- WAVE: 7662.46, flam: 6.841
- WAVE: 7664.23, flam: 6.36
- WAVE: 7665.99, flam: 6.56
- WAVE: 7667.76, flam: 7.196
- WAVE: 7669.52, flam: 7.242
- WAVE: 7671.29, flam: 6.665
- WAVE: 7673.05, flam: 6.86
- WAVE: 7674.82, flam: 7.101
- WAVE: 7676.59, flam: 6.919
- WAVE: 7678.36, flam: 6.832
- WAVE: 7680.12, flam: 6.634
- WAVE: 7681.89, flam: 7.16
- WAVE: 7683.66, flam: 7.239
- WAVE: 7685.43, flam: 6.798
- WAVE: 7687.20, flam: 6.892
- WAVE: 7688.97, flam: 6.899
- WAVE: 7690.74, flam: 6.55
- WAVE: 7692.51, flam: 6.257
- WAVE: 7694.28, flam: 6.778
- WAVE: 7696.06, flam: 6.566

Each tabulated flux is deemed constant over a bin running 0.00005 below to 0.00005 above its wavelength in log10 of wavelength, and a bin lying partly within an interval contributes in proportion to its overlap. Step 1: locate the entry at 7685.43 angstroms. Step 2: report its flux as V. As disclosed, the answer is 6.798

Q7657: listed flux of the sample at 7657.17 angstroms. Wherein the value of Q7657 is 6.649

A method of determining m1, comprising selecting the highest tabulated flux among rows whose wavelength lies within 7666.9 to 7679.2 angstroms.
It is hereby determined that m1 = 7.242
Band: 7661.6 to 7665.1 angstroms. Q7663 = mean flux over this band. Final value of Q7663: 6.59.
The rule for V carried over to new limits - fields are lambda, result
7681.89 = 7.16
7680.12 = 6.634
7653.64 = 6.961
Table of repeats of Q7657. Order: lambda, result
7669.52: 7.242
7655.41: 6.952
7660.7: 6.362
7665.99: 6.56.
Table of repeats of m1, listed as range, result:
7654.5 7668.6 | 7.196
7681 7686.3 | 7.239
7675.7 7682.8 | 7.16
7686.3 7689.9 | 6.899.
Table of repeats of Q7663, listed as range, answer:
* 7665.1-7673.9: 6.91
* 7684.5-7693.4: 6.68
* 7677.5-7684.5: 6.97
